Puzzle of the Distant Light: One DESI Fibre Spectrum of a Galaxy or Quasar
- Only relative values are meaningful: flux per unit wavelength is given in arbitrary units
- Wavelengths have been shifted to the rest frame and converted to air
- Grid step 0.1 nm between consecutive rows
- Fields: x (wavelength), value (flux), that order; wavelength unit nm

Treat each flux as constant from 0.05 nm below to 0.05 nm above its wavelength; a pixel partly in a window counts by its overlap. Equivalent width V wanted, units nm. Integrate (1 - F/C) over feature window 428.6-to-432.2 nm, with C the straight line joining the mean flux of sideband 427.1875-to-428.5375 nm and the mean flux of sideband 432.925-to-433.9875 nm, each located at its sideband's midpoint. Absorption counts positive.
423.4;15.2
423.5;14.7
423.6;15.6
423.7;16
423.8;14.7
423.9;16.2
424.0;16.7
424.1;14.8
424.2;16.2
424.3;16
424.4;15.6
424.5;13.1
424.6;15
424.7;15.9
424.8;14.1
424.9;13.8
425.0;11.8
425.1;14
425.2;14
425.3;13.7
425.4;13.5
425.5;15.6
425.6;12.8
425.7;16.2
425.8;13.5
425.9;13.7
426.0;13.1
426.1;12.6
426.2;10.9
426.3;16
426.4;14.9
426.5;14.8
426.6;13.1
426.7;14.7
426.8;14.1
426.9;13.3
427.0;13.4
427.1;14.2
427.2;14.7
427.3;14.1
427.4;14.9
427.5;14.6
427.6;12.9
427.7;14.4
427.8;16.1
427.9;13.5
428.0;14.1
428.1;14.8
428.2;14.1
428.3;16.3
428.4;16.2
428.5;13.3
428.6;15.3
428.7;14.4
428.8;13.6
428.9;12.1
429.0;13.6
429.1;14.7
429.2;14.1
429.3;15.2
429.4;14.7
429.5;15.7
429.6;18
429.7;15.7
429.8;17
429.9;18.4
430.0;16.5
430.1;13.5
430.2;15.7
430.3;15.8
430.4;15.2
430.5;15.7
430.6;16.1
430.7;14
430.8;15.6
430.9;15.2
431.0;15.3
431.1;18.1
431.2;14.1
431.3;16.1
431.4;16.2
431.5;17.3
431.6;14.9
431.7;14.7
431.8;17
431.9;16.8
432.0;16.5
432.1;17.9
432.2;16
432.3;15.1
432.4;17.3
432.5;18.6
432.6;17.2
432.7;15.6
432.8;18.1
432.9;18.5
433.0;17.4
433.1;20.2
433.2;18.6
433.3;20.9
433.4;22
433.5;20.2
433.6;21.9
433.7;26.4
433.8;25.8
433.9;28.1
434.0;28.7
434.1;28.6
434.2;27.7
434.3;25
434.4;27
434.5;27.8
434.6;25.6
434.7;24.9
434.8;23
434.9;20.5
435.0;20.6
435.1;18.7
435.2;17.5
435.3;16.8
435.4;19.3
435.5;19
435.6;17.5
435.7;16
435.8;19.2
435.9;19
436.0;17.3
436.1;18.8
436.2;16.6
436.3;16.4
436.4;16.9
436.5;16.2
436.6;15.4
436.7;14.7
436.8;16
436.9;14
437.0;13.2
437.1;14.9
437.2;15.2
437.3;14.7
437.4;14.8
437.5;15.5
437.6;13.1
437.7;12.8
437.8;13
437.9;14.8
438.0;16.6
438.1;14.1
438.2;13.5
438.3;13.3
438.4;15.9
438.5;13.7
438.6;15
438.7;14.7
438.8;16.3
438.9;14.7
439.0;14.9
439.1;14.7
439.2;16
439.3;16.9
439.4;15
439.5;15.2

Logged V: 0.488 nm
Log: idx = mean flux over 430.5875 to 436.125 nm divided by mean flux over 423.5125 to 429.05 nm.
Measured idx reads 1.4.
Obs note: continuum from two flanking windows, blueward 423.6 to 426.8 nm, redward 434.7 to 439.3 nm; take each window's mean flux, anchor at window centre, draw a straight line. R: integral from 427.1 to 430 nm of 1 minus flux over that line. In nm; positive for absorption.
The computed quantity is 0.010 nm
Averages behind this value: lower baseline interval 14.4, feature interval 14.9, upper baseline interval 16.2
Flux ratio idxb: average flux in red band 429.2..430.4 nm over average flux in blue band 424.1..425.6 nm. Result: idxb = 1.10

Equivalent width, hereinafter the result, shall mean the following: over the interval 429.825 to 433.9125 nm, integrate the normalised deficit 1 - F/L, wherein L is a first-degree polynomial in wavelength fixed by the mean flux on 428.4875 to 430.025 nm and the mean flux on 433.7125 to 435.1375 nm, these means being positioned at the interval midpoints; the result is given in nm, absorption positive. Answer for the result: 0.54 nm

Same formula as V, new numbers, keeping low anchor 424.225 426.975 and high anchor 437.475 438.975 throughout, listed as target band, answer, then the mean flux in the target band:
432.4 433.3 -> -0.242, 18.1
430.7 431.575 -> -0.098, 15.8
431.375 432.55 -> -0.186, 16.5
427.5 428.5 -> -0.034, 14.6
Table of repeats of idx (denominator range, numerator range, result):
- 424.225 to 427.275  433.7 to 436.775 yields 1.49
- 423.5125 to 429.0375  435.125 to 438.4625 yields 1.10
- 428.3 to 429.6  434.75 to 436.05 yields 1.29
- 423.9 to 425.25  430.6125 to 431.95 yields 1.07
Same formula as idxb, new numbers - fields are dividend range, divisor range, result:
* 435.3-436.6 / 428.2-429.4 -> 1.22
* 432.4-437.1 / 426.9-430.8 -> 1.35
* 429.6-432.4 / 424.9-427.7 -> 1.15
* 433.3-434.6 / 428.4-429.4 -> 1.80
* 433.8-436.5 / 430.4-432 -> 1.35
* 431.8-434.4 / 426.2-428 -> 1.46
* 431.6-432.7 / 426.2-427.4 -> 1.17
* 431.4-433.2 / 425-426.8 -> 1.23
